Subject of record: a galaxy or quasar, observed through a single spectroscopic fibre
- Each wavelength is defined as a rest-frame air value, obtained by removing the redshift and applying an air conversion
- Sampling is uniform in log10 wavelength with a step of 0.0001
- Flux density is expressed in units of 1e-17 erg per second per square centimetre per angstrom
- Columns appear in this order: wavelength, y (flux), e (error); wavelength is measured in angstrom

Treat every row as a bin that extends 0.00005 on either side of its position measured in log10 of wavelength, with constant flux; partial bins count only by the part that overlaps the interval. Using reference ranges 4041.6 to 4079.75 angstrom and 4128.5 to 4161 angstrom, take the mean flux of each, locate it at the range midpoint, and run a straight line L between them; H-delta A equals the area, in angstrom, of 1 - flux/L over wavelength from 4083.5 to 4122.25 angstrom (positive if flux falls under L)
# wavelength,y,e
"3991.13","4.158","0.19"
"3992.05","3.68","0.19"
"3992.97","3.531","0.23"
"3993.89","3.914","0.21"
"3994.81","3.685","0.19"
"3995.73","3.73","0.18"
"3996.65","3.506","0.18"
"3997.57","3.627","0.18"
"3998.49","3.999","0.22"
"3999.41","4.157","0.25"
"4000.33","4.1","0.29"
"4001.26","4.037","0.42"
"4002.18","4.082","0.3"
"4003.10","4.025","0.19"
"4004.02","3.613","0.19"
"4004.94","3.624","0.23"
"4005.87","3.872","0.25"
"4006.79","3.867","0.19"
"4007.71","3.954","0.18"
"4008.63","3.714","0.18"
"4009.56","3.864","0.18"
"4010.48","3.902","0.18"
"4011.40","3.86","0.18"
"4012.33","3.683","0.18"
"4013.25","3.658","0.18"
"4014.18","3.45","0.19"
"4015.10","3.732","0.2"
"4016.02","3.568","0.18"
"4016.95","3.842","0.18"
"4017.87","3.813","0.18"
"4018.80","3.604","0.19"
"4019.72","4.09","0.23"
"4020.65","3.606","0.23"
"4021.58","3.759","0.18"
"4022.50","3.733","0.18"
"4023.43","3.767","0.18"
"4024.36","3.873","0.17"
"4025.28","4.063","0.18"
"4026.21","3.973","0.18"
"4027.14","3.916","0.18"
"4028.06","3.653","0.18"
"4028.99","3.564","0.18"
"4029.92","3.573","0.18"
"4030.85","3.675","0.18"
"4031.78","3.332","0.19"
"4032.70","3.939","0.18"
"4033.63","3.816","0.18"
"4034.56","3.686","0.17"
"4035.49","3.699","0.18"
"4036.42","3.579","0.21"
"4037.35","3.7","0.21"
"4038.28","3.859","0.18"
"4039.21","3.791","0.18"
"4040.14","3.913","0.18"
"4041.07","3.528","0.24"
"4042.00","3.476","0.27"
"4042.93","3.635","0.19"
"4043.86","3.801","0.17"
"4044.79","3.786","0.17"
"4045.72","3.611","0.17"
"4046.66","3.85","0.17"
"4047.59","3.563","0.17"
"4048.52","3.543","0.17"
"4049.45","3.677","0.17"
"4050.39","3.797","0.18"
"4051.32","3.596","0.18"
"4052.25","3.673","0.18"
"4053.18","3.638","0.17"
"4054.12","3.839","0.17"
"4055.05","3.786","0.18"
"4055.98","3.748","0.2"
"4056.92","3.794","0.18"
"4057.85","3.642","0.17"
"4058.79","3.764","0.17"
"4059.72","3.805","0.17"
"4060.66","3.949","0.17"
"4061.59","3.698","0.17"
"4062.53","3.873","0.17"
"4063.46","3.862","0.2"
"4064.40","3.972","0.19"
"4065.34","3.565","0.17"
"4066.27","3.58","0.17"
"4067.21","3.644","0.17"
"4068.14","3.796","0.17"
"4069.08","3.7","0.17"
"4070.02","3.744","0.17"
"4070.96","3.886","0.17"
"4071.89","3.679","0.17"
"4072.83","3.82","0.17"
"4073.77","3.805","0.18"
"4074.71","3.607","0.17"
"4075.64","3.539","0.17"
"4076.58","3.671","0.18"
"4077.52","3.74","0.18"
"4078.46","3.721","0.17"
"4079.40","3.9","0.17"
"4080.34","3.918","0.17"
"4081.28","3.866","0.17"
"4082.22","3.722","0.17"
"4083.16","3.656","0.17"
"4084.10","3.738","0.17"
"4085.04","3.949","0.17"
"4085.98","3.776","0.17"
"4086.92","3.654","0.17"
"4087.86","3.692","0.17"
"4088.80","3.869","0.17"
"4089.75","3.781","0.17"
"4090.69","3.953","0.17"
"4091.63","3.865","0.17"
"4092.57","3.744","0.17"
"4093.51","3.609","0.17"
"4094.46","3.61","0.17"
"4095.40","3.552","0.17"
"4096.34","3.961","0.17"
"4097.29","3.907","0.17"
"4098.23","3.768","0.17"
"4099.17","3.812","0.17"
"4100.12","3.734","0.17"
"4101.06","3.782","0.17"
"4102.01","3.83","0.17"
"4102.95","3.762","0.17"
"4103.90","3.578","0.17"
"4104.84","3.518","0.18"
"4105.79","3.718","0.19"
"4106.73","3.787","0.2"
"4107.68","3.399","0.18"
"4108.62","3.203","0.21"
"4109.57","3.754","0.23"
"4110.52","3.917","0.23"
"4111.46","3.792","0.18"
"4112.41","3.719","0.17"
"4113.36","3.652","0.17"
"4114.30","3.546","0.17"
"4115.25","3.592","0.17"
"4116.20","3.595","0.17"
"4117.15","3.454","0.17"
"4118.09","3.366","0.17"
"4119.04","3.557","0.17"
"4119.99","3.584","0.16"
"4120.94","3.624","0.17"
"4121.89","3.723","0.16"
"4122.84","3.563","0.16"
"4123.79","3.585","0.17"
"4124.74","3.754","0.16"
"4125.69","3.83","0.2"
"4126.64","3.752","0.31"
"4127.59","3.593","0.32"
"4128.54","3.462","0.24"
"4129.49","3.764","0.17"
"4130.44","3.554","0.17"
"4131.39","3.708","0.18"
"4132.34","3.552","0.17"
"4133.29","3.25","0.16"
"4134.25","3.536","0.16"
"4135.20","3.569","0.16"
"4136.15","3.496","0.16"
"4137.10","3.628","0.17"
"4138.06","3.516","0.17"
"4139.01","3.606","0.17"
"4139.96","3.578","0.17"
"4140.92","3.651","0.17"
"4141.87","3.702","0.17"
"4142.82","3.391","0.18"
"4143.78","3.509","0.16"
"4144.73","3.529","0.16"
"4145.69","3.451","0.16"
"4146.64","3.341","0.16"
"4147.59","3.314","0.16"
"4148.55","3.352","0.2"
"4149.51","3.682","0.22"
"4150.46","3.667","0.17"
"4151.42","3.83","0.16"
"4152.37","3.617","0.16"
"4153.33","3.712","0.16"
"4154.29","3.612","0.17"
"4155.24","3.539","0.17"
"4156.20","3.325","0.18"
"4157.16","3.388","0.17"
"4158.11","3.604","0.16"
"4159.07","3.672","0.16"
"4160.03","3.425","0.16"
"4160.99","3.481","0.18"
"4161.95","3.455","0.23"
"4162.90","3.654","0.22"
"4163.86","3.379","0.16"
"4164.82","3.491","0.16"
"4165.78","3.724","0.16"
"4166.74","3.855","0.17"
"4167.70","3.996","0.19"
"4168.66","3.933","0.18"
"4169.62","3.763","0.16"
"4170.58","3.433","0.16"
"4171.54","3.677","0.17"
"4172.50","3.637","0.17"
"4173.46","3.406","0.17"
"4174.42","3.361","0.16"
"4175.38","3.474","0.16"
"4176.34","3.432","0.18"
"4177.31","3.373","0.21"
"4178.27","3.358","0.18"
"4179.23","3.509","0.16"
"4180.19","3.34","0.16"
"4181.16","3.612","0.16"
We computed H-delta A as -0.6 angstrom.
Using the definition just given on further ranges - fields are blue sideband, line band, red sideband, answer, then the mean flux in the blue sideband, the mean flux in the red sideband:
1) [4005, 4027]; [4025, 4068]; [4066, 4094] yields 0.5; 3.79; 3.75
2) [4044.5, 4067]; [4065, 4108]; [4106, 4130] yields -0.7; 3.73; 3.62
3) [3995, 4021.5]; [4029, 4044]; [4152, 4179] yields 0.3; 3.8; 3.56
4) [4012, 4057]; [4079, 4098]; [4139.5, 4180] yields -0.7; 3.72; 3.55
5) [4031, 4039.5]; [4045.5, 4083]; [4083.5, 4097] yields 0.0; 3.71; 3.77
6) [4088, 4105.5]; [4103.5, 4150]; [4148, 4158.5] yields 1.0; 3.75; 3.57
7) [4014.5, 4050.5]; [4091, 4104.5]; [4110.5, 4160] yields -0.4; 3.73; 3.58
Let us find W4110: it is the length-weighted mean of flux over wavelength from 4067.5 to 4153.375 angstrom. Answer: 3.66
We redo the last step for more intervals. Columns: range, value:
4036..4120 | 3.72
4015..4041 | 3.75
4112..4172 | 3.58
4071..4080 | 3.73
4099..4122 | 3.64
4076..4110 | 3.73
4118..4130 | 3.63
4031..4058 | 3.7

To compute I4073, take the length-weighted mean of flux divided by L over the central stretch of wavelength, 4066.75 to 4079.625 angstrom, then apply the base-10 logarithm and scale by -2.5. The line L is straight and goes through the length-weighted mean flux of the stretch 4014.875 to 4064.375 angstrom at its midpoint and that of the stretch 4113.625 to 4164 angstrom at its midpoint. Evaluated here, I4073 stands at -0.02 mag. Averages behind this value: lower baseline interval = 3.74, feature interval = 3.73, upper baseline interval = 3.56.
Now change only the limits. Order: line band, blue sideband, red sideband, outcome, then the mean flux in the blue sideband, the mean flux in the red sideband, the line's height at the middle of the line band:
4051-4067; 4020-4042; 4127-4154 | -0.018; 3.74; 3.56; 3.69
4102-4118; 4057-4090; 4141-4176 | 0.015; 3.76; 3.57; 3.68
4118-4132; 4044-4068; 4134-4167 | -0.011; 3.73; 3.55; 3.6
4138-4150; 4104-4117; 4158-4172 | 0.037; 3.62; 3.64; 3.63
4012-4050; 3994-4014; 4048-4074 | 0.021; 3.83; 3.74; 3.79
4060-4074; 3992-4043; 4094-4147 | -0.022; 3.77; 3.62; 3.7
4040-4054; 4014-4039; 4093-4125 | 0.014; 3.74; 3.65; 3.72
